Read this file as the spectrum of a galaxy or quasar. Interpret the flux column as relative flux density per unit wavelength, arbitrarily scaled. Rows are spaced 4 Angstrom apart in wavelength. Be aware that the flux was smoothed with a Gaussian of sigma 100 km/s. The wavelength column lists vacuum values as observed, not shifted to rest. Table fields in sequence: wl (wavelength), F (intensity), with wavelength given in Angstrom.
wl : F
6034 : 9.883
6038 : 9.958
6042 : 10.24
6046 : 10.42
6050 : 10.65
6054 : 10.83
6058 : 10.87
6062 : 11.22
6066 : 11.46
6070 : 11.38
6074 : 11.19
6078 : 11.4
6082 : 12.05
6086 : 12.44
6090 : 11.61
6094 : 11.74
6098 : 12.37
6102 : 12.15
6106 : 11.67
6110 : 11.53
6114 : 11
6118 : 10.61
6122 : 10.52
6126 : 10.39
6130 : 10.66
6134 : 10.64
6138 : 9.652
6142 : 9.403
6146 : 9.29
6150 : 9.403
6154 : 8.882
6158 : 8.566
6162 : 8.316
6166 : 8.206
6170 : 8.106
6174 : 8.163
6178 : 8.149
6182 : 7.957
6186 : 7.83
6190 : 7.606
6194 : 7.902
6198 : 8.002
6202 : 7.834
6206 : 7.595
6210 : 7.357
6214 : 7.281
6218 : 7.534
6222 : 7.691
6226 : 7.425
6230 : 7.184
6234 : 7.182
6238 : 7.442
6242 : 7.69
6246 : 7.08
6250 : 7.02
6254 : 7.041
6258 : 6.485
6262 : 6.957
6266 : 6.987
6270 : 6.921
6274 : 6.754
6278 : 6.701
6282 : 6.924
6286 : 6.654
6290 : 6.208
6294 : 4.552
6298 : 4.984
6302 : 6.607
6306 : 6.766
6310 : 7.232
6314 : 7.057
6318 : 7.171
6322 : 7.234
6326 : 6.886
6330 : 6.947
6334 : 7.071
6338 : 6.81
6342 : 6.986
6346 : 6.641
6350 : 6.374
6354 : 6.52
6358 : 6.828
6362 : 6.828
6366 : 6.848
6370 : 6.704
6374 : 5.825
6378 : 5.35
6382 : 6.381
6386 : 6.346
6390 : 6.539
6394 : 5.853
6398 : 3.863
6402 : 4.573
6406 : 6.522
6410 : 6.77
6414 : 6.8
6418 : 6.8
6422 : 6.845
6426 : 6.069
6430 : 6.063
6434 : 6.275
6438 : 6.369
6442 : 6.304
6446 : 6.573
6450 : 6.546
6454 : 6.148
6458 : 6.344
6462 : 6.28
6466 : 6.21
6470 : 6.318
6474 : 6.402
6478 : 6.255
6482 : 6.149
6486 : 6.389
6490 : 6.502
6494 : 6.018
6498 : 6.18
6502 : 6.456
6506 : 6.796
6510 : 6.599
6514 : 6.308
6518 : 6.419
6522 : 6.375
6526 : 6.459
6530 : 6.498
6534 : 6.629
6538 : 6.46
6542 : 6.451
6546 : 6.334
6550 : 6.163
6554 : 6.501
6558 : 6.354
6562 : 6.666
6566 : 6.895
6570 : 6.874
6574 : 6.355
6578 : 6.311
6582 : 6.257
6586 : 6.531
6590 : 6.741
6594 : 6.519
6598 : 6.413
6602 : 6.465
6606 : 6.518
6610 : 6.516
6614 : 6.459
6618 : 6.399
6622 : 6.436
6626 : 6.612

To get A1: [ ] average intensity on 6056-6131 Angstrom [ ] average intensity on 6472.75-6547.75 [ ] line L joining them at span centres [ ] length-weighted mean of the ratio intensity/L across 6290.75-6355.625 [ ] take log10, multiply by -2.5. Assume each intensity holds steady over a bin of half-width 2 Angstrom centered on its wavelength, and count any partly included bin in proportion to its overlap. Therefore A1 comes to 0.29 mag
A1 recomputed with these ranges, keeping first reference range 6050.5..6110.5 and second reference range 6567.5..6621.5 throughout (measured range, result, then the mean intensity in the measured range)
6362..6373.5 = 0.29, 6.66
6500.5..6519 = 0.13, 6.52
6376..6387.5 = 0.39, 6.01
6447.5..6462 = 0.23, 6.34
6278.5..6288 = 0.37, 6.78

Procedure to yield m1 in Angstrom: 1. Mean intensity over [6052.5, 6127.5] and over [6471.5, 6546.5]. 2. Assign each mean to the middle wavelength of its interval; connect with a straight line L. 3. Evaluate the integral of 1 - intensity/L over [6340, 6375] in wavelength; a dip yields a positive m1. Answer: 6.7 Angstrom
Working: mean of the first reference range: 11.4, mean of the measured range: 6.64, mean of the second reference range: 6.4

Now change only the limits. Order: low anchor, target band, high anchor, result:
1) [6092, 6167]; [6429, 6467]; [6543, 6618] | 6.4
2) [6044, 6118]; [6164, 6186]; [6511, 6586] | 4.9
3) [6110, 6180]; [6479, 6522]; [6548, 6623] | 4.2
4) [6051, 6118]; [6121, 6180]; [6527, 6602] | 8.9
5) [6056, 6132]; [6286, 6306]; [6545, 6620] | 7.6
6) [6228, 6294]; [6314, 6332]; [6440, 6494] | -0.9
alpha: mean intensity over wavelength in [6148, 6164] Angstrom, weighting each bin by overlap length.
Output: 8.79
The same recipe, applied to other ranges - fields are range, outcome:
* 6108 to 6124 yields 10.9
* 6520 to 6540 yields 6.48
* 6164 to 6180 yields 8.16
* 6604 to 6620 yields 6.47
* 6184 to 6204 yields 7.83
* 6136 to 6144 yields 9.53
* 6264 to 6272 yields 6.95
